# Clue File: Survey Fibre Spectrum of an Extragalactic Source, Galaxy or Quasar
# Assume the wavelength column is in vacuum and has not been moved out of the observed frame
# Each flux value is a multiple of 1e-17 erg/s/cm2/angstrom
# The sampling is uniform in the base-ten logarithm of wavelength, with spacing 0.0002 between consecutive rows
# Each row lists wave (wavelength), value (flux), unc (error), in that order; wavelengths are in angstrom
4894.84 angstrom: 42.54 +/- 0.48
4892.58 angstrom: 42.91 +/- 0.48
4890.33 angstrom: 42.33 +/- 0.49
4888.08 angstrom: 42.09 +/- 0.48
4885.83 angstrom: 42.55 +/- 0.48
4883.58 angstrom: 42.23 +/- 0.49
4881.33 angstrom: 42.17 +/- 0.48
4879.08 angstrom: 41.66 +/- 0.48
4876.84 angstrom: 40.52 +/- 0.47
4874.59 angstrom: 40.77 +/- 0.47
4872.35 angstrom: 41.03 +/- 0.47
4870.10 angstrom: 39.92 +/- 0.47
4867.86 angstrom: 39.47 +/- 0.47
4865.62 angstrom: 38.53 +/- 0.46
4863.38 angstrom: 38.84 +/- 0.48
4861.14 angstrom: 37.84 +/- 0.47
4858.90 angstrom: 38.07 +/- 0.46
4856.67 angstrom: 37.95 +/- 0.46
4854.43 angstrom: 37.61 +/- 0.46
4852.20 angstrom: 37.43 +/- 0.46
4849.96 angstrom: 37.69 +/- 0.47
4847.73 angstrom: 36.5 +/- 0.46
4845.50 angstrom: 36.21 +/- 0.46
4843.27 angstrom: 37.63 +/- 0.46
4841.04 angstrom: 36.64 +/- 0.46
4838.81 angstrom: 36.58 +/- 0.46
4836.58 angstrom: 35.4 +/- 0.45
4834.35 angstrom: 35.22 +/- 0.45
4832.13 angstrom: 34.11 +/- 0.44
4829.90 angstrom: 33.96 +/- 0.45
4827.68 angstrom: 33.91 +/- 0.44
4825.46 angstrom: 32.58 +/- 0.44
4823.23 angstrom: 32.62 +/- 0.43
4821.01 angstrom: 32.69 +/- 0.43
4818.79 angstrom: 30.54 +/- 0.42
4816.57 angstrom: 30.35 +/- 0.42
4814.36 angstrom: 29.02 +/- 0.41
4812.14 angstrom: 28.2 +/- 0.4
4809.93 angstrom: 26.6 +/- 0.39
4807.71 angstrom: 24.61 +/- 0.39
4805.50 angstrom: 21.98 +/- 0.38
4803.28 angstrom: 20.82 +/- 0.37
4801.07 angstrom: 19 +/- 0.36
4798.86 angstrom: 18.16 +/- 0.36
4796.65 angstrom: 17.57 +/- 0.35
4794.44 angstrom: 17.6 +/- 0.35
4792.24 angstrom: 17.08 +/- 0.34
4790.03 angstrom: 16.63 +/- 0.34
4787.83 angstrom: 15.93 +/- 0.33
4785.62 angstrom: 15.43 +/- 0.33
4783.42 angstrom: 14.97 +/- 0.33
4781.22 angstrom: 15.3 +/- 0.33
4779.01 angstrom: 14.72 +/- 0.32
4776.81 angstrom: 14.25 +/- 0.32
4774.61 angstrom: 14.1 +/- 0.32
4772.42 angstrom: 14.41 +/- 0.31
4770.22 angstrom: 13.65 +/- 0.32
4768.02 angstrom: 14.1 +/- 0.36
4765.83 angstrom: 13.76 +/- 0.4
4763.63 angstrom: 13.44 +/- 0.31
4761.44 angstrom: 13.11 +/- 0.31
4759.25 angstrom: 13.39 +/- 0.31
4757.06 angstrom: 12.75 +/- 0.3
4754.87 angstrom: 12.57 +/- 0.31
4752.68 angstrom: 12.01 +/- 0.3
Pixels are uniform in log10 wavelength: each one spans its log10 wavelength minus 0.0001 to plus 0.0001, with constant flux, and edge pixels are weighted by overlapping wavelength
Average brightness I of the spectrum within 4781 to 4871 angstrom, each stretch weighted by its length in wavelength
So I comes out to 29.9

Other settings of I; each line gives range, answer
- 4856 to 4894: 40.6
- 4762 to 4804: 15.8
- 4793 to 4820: 23.7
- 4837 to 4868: 37.5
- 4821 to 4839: 34.1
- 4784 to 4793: 16.2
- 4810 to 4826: 30.5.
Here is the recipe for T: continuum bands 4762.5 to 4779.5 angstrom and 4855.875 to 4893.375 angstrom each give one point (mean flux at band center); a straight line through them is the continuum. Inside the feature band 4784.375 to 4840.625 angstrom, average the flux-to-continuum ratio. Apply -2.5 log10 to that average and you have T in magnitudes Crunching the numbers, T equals -0.05 mag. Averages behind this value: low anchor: 14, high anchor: 40.5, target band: 26.4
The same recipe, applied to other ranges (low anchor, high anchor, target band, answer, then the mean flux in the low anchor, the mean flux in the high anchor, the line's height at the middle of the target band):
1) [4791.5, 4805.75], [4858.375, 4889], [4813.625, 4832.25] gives -0.24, 18.7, 40.4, 25.8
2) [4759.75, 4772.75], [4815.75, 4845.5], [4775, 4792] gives 0.24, 13.7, 34.1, 19.2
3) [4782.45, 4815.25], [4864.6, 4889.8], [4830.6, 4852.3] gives -0.15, 20.2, 41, 31.5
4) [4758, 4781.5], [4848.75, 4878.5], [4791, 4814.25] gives 0.07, 14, 38.9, 22.7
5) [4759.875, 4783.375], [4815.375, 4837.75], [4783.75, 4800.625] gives 0.25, 14.1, 33.1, 21.2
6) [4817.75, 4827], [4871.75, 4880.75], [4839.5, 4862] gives -0.01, 32.2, 41.1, 36.9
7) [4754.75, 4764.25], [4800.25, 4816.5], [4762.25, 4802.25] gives 0.18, 13.1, 24.8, 18.5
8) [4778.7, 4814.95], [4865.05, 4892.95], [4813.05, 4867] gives -0.15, 19.6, 41.3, 31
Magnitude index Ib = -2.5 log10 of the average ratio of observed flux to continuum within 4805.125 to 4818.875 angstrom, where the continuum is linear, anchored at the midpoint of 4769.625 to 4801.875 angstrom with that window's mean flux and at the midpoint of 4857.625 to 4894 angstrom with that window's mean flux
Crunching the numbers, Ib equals -0.18 mag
